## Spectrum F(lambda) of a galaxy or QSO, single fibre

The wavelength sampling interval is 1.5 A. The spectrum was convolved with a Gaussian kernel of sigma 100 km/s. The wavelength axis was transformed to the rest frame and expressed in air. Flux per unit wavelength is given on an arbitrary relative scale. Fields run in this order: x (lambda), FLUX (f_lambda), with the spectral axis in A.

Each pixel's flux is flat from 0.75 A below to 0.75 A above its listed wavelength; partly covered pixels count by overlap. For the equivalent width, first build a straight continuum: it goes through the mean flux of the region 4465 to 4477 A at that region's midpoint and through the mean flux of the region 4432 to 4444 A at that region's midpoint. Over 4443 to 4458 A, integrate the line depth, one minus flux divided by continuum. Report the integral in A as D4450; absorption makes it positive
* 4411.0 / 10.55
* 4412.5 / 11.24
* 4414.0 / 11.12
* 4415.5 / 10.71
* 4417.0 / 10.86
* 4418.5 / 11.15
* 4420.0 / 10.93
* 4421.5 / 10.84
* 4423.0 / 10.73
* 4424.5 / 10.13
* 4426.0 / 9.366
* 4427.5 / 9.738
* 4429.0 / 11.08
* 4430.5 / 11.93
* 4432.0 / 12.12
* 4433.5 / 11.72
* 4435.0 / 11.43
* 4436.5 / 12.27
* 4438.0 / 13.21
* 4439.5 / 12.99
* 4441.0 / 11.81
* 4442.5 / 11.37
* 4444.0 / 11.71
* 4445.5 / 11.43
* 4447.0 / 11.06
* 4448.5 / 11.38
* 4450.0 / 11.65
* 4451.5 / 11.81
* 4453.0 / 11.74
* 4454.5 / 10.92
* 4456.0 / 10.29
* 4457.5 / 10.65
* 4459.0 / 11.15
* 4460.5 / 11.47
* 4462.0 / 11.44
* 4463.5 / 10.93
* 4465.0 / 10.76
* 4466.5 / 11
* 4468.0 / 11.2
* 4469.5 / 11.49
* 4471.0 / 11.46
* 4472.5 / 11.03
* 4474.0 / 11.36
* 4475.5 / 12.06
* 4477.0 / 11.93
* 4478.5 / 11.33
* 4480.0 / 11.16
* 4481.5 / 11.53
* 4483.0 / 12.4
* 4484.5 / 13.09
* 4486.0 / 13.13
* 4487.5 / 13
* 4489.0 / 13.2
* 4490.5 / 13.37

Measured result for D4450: 0.7 A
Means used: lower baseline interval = 12.1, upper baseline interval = 11.4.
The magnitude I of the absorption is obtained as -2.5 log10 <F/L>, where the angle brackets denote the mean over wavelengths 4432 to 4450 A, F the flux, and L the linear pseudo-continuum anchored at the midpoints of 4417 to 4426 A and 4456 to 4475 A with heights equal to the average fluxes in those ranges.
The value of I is -0.09 mag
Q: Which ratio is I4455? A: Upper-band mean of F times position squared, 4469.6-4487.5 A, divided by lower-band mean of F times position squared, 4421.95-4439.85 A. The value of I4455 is 1.07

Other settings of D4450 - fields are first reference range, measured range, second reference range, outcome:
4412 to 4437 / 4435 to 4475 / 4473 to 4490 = 0.6 A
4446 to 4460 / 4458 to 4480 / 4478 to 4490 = 0.9 A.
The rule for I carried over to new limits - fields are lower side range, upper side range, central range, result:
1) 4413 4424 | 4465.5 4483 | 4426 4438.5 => -0.05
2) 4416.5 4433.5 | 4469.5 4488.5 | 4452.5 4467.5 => 0.05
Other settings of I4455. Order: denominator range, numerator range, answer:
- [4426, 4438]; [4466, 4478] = 1.02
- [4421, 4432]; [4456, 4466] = 1.05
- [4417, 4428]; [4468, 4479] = 1.13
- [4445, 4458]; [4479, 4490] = 1.13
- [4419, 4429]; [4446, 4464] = 1.10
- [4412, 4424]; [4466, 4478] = 1.07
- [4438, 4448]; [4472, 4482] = 0.99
